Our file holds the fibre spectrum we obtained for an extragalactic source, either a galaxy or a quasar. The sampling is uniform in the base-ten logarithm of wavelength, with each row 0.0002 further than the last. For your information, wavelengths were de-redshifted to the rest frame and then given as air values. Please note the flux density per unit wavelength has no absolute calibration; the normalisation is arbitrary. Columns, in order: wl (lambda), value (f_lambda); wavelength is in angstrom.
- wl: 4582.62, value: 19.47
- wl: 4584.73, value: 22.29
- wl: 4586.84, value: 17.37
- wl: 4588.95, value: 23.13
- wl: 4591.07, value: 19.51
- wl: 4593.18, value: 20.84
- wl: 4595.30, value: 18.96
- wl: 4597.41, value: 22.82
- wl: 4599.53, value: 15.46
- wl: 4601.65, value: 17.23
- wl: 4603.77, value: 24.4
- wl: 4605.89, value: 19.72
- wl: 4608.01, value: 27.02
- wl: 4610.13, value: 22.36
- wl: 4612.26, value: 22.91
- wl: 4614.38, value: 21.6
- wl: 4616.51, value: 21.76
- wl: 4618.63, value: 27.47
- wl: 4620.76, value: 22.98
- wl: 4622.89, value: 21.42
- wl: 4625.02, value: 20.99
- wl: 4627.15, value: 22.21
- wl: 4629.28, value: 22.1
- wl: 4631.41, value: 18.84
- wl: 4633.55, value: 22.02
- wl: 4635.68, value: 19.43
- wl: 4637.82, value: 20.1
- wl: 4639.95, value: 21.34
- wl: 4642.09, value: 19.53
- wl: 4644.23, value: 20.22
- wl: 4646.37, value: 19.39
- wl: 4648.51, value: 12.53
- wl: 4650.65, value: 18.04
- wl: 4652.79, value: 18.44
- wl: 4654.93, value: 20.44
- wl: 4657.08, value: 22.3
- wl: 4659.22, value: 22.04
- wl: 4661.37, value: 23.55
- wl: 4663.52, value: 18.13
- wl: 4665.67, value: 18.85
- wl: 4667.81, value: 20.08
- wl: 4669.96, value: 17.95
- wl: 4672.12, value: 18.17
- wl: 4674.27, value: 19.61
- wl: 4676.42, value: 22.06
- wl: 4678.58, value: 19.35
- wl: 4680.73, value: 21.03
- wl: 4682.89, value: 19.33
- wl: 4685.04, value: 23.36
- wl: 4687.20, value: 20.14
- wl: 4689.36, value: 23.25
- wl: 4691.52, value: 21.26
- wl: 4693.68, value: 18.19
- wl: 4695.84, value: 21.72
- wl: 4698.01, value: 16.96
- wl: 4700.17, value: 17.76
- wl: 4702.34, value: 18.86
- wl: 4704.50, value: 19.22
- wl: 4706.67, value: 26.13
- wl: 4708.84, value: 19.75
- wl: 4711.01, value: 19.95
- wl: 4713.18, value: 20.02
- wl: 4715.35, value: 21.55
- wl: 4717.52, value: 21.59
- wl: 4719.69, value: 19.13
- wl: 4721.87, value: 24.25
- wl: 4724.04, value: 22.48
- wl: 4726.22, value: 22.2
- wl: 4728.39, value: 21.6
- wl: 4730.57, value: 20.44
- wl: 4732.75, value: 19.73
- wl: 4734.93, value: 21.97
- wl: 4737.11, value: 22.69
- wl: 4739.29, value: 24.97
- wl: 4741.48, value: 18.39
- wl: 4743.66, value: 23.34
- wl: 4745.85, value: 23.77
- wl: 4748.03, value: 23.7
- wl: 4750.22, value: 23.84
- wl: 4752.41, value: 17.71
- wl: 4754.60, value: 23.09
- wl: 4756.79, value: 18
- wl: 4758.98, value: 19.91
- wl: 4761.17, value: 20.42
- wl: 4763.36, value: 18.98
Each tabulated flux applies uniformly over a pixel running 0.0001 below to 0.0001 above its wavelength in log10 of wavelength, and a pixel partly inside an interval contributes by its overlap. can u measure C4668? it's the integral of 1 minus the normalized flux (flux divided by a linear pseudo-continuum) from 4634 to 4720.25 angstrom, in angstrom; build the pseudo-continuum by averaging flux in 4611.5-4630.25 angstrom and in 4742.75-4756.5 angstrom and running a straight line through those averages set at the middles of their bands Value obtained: 9.3 angstrom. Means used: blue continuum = 22.6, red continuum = 22.3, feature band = 20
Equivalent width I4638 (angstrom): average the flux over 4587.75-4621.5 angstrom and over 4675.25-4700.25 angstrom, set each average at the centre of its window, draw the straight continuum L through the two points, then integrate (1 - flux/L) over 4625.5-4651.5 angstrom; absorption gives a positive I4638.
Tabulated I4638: 1.9 angstrom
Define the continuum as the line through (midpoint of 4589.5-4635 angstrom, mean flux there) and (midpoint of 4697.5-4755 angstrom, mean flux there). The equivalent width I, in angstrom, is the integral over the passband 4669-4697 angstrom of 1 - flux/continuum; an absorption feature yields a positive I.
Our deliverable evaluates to 1.3 angstrom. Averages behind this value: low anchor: 21.6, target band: 20.4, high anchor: 21.3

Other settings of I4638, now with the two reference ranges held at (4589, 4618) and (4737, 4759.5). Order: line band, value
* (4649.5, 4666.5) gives 1.0 angstrom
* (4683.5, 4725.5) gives 1.6 angstrom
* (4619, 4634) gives -0.3 angstrom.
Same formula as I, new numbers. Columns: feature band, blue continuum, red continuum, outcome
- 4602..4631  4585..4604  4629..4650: -4.37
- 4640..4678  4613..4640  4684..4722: 3.09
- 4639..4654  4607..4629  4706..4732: 2.73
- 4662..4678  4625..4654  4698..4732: 0.58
